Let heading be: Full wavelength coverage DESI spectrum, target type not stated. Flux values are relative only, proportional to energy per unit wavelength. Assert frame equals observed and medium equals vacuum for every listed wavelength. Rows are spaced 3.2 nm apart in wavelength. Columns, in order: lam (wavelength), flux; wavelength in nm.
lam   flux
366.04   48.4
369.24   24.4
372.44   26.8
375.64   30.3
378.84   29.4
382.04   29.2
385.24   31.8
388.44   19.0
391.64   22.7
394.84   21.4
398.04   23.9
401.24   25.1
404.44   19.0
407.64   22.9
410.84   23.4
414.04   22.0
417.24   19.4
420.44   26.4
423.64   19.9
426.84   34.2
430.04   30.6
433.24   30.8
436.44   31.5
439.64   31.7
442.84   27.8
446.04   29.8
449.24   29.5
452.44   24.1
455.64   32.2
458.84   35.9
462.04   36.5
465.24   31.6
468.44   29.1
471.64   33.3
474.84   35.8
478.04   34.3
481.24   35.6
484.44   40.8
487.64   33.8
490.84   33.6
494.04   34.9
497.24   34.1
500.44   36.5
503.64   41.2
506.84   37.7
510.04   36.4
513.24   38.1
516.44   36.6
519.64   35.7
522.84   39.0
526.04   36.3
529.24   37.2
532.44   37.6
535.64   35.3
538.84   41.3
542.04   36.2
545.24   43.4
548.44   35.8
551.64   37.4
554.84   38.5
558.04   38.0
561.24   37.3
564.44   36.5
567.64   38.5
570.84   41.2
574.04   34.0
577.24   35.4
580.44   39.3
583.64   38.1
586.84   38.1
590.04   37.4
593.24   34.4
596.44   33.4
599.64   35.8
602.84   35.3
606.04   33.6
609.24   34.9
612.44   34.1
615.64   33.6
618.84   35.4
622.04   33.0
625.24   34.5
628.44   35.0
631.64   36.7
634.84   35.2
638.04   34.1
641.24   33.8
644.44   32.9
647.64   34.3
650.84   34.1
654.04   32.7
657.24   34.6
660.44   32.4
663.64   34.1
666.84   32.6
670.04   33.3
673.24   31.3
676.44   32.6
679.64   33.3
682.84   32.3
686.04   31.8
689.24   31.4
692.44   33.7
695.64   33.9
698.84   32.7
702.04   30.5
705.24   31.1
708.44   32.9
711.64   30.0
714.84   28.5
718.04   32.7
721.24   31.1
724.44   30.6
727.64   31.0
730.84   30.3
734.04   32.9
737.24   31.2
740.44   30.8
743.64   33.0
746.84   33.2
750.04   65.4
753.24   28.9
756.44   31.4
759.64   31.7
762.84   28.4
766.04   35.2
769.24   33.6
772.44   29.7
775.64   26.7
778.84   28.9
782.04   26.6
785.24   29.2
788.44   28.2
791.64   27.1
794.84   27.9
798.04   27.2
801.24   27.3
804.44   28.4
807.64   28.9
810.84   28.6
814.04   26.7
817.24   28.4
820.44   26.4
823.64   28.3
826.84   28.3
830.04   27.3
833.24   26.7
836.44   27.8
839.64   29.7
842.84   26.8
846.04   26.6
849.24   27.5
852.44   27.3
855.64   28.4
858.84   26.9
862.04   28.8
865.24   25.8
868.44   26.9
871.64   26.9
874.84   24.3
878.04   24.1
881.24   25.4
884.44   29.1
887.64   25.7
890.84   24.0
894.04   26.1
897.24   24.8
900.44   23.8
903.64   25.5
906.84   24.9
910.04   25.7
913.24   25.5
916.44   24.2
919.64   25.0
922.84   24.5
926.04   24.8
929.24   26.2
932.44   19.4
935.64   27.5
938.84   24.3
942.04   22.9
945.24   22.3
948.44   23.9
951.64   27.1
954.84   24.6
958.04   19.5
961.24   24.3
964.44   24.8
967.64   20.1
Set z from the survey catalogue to 0.141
